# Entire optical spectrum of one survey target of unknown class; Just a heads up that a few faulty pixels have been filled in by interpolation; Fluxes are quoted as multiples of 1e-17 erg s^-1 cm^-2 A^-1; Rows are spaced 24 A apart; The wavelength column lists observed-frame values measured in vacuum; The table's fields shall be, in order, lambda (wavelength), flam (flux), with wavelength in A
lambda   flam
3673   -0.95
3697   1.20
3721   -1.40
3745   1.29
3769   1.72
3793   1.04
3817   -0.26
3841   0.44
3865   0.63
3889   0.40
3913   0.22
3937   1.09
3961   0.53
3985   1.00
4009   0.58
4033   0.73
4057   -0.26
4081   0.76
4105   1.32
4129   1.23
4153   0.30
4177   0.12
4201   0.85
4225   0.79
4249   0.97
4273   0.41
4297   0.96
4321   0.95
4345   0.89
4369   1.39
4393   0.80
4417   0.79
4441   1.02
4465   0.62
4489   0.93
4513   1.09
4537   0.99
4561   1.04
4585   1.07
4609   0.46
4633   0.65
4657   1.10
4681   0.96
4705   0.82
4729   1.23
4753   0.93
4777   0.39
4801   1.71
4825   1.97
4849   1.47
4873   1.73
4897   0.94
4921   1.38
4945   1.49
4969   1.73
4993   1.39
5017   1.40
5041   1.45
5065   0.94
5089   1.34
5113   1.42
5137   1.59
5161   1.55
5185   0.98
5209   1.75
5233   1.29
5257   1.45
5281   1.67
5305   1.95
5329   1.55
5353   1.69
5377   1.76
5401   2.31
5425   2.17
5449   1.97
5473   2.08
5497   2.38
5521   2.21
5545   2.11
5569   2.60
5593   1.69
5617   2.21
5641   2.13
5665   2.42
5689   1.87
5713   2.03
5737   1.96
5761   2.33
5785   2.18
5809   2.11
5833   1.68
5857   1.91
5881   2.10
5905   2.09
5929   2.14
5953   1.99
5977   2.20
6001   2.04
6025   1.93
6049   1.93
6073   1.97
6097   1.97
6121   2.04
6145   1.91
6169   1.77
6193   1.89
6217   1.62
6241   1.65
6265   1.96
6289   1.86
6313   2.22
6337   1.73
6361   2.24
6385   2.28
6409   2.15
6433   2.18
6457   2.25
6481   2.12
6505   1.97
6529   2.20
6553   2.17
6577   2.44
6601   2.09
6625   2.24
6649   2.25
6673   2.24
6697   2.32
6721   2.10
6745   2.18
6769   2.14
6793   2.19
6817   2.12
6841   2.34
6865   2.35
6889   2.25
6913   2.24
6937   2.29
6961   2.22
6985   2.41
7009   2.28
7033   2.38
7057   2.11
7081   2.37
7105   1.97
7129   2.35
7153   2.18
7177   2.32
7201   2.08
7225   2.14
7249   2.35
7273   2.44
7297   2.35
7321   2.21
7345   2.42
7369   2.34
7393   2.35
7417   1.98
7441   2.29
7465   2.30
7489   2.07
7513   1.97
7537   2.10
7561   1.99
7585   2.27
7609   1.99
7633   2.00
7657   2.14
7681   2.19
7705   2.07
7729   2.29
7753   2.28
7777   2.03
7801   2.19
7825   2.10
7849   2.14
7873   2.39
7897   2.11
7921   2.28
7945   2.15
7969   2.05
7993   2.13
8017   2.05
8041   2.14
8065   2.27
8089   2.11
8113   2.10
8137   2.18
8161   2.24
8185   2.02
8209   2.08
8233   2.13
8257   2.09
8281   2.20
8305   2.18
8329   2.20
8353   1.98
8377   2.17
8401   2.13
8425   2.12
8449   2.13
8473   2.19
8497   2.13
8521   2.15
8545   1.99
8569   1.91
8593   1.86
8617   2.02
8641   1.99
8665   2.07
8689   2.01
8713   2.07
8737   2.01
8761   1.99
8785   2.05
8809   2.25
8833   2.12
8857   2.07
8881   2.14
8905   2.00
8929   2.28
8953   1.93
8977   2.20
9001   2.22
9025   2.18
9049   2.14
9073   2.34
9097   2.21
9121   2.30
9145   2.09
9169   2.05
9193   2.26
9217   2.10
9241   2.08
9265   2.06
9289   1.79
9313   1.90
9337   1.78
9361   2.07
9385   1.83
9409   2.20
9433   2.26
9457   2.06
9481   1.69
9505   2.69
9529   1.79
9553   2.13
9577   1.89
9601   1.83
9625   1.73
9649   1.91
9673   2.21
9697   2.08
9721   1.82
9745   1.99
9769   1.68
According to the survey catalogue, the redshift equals 0.204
